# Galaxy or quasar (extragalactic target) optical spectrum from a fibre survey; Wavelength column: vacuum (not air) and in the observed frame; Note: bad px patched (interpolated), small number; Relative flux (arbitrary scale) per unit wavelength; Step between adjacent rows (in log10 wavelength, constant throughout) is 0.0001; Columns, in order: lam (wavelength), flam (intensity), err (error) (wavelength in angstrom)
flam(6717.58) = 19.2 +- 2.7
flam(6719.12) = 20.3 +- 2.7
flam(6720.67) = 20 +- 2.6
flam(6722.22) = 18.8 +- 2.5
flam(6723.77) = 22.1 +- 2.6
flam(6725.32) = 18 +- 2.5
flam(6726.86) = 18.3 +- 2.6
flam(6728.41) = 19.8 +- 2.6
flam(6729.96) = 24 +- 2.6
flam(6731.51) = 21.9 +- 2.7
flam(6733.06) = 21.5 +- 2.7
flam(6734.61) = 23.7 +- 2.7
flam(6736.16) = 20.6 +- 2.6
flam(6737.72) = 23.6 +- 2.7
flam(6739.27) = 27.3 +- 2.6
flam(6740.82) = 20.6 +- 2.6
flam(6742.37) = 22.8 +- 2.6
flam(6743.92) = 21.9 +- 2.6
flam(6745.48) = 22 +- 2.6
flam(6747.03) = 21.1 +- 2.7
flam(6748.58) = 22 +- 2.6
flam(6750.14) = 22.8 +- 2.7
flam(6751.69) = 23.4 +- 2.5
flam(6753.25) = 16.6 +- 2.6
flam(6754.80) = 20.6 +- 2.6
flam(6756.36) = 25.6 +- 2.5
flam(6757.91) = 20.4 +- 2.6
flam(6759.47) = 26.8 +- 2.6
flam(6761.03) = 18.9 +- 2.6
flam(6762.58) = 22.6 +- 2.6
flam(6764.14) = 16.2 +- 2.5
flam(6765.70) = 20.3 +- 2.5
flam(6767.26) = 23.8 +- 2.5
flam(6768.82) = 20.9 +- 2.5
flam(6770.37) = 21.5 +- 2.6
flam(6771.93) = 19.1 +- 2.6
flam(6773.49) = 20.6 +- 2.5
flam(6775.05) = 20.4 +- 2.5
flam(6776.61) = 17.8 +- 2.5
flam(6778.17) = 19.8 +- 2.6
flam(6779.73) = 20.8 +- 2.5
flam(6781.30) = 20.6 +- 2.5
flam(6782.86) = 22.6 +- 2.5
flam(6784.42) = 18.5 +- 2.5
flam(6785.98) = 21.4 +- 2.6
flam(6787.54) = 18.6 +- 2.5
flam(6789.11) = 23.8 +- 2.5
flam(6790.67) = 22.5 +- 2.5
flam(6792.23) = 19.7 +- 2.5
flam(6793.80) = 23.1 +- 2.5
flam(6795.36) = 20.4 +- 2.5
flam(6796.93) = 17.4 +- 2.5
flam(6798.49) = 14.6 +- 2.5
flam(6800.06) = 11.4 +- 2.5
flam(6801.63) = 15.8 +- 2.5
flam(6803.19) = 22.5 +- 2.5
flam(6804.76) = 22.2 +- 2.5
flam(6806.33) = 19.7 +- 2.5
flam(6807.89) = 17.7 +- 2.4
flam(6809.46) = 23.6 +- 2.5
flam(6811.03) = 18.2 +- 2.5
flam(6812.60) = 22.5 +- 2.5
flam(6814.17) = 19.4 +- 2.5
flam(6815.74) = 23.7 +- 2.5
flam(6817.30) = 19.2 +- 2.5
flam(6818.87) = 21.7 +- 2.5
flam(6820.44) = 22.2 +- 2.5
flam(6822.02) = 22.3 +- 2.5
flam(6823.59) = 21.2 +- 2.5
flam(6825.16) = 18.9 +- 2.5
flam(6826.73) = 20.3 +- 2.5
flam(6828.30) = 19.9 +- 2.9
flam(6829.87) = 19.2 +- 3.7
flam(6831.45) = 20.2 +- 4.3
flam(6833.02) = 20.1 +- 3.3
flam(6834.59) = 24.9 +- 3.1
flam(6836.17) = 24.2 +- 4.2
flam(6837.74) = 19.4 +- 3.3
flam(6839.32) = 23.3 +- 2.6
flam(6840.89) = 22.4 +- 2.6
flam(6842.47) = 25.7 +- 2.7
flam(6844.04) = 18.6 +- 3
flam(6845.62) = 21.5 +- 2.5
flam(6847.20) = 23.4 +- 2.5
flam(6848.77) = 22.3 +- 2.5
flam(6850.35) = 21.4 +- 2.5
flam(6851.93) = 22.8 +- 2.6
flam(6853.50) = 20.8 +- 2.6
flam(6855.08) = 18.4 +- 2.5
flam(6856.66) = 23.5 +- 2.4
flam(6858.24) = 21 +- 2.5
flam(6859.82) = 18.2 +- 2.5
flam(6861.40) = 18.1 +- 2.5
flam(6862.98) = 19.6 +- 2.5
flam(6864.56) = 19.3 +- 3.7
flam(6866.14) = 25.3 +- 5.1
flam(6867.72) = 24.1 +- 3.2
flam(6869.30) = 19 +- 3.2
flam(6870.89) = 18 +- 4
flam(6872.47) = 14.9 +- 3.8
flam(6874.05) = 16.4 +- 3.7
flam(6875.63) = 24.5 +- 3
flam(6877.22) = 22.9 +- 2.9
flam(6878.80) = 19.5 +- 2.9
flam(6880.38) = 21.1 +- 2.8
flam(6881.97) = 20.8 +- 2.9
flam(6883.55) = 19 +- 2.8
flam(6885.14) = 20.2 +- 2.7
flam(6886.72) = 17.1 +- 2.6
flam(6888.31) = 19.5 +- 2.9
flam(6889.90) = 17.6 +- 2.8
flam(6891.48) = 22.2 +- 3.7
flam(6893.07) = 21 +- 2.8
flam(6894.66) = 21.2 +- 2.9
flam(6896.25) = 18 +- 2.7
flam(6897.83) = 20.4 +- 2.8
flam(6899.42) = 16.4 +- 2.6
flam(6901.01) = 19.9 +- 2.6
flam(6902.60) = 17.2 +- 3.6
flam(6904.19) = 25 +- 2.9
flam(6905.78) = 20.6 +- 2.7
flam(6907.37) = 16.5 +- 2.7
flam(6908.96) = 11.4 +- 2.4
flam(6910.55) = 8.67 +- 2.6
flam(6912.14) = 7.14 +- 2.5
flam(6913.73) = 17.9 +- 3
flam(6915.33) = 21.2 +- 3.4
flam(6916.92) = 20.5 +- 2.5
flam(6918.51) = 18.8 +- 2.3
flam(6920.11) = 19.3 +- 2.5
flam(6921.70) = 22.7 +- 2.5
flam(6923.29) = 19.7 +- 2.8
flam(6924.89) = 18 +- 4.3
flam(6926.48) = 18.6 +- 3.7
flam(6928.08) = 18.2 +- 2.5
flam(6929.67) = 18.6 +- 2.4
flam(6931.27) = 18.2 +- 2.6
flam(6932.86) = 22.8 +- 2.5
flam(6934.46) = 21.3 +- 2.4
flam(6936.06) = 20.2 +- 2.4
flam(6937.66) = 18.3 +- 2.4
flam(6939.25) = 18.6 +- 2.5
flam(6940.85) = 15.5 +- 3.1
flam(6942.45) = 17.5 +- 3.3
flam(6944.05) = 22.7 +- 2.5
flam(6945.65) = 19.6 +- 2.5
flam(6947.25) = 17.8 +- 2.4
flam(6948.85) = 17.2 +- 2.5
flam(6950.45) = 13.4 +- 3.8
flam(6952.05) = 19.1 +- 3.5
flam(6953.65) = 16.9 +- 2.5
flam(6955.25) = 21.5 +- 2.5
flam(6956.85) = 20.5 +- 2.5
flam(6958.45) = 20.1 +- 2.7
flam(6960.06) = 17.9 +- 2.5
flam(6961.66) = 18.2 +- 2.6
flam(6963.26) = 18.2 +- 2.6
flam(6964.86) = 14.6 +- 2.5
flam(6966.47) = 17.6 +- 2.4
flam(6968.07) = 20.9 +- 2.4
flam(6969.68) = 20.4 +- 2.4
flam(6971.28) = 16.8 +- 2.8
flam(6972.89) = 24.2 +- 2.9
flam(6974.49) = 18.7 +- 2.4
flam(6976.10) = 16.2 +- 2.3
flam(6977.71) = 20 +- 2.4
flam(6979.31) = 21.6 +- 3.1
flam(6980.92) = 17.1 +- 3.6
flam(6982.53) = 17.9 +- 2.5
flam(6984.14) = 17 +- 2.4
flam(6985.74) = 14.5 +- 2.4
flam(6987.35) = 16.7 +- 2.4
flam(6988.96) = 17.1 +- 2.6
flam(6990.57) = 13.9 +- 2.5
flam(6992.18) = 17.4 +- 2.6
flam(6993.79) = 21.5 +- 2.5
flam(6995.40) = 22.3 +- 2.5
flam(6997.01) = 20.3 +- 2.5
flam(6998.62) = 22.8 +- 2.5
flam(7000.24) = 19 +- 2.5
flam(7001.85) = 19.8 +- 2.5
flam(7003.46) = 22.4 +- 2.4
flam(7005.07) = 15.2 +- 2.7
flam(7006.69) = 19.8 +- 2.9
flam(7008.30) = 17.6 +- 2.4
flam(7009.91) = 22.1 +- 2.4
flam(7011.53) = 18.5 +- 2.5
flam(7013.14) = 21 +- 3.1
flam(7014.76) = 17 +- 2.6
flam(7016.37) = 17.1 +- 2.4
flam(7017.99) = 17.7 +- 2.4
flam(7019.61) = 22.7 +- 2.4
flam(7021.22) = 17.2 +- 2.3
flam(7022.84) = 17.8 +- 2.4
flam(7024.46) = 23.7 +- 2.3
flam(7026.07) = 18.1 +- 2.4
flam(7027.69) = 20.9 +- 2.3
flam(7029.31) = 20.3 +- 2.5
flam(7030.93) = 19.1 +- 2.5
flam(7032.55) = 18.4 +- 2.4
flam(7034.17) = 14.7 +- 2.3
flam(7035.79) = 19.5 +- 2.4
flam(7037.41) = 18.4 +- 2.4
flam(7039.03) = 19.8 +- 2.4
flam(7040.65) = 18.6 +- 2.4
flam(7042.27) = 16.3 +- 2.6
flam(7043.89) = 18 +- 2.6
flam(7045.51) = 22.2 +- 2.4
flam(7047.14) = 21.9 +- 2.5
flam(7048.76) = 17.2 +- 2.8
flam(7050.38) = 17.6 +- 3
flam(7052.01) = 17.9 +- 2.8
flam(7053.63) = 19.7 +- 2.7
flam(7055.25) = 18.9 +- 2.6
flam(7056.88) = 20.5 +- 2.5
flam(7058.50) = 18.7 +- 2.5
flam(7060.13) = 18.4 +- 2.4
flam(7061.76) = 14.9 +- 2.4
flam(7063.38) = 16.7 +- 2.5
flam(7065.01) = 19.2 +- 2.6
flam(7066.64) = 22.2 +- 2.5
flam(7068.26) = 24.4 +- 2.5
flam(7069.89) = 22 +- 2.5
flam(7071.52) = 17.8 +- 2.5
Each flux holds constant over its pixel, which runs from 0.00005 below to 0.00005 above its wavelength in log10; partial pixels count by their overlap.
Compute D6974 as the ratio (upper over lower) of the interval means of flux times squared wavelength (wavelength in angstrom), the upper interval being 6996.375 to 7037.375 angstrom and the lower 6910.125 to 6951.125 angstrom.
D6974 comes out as 1.1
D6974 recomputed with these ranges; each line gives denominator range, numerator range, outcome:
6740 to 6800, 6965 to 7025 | 0.98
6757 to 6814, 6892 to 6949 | 0.96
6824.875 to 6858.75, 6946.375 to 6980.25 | 0.90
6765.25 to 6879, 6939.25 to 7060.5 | 0.96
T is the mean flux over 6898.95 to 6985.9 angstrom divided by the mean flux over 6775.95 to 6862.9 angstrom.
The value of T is 0.89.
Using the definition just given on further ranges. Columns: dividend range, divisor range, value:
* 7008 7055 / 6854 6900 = 0.95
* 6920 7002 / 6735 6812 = 0.91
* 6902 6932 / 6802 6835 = 0.85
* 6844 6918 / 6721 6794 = 0.92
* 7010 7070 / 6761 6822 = 0.95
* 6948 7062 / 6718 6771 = 0.87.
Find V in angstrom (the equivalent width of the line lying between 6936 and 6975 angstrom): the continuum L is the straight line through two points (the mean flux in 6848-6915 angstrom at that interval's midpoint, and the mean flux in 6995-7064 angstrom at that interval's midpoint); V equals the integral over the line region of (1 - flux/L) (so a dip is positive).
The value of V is 1.1 angstrom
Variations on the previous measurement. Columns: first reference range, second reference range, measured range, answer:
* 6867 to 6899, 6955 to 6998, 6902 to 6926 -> 2.17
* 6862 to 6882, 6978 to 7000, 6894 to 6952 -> 3.71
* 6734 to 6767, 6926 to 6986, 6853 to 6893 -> -0.13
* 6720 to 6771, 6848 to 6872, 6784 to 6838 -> 1.88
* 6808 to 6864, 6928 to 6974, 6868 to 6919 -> 3.55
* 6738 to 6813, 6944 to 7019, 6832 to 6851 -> -2.07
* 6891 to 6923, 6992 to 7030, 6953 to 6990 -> 1.40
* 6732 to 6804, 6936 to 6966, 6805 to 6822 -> -0.59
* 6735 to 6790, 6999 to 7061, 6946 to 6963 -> 1.22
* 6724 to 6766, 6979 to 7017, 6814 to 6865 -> -1.54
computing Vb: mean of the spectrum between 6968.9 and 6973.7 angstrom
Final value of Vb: 20.5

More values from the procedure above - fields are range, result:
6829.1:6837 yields 21.7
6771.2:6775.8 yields 20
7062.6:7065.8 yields 17.9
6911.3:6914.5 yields 12.4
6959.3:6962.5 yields 18.1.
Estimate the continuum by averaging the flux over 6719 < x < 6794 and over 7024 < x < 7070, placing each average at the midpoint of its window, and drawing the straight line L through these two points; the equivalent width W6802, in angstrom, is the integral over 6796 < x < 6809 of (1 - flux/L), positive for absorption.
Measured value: 1.9 angstrom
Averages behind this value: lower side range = 21.2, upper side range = 19.2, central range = 17.8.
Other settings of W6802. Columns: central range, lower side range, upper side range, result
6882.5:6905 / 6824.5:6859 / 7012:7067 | 1.2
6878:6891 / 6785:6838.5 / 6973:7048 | 0.3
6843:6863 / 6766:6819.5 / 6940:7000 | -1.3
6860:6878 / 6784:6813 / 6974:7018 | -0.8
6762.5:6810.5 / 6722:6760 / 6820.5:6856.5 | 3.8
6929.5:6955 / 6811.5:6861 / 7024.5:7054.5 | 1.8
